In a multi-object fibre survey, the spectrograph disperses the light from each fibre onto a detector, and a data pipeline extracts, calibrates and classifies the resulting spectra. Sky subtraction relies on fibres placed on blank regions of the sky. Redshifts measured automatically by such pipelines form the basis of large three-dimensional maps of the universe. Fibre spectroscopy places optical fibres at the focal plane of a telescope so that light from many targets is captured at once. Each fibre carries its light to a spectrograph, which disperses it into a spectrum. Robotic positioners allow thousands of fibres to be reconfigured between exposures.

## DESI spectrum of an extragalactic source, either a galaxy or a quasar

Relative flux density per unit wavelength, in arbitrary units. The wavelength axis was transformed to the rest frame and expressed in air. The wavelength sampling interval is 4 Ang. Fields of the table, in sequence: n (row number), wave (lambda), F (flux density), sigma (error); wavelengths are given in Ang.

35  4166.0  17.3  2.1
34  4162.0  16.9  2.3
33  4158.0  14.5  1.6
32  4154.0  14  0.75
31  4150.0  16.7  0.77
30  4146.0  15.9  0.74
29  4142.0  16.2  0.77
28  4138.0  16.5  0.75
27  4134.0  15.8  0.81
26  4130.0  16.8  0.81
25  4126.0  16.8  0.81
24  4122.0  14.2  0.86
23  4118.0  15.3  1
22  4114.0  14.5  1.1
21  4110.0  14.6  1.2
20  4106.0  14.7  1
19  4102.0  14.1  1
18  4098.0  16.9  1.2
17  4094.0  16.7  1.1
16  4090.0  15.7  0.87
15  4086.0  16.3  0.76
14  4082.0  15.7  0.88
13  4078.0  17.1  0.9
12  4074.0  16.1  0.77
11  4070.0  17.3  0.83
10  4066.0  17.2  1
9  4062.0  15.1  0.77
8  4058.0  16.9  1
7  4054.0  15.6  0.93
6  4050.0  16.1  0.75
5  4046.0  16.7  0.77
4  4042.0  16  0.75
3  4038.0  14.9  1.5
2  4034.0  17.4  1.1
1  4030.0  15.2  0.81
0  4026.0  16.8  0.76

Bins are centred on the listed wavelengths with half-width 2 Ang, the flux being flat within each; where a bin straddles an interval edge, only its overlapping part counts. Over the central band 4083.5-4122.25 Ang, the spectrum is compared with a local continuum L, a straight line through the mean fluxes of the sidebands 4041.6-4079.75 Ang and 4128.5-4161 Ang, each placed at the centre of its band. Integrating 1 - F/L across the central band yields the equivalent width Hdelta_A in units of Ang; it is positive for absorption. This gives 1.8 Ang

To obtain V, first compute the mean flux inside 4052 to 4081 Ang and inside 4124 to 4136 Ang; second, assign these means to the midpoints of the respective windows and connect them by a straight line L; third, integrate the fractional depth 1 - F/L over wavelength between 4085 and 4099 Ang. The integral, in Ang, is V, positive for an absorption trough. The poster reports 0.1 Ang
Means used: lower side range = 16.4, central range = 16.4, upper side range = 16.5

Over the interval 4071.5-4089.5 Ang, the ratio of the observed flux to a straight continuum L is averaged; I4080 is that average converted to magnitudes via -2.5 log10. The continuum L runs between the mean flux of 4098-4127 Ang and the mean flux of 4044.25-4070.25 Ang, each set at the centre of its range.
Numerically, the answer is -0.03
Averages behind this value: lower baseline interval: 16.4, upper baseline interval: 15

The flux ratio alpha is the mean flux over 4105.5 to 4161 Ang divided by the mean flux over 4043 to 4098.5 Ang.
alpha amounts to 0.95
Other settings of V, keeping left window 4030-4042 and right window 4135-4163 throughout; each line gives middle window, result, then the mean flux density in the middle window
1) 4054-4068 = -0.32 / 16.3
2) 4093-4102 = -0.20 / 16.2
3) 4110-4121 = 0.73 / 14.8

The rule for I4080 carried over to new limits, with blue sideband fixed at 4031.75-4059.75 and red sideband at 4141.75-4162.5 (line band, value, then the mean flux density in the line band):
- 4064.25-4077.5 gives -0.054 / 16.9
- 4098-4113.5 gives 0.076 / 14.8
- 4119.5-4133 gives -0.012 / 15.9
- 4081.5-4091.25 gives 0.002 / 15.9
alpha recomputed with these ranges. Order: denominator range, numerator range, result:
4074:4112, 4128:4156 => 1.01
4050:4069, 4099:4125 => 0.91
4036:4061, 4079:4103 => 1.00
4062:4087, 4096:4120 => 0.91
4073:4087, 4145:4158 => 0.94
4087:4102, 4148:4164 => 0.96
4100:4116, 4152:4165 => 1.06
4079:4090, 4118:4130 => 0.98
